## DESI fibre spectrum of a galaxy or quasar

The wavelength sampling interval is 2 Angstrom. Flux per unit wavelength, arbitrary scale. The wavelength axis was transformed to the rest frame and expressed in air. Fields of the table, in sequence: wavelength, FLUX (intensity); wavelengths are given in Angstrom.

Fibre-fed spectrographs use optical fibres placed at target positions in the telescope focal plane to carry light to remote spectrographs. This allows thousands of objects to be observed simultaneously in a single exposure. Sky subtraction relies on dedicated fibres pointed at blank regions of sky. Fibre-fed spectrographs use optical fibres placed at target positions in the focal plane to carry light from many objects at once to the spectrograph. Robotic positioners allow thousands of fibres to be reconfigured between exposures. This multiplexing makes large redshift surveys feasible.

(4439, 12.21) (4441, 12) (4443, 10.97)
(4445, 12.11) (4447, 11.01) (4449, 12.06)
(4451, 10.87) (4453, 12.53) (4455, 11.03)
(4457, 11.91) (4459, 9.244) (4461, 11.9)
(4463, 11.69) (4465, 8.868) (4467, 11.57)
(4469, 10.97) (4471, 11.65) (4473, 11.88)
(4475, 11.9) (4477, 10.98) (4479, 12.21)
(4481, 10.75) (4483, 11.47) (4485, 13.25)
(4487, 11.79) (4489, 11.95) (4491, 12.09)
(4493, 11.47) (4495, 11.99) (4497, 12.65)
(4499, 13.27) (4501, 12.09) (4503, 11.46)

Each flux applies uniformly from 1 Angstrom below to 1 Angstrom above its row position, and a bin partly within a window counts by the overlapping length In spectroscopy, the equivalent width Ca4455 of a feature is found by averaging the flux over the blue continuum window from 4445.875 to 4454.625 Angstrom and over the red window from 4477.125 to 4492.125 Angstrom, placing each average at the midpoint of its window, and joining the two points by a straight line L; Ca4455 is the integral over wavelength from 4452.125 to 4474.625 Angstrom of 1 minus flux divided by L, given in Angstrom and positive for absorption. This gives 0.9 Angstrom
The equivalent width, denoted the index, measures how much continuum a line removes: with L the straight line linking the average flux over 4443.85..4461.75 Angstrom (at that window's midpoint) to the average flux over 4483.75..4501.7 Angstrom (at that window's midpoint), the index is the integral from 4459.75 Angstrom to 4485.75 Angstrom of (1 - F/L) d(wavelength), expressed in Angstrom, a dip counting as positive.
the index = 0.90 Angstrom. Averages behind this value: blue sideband 11.4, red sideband 12.3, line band 11.4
